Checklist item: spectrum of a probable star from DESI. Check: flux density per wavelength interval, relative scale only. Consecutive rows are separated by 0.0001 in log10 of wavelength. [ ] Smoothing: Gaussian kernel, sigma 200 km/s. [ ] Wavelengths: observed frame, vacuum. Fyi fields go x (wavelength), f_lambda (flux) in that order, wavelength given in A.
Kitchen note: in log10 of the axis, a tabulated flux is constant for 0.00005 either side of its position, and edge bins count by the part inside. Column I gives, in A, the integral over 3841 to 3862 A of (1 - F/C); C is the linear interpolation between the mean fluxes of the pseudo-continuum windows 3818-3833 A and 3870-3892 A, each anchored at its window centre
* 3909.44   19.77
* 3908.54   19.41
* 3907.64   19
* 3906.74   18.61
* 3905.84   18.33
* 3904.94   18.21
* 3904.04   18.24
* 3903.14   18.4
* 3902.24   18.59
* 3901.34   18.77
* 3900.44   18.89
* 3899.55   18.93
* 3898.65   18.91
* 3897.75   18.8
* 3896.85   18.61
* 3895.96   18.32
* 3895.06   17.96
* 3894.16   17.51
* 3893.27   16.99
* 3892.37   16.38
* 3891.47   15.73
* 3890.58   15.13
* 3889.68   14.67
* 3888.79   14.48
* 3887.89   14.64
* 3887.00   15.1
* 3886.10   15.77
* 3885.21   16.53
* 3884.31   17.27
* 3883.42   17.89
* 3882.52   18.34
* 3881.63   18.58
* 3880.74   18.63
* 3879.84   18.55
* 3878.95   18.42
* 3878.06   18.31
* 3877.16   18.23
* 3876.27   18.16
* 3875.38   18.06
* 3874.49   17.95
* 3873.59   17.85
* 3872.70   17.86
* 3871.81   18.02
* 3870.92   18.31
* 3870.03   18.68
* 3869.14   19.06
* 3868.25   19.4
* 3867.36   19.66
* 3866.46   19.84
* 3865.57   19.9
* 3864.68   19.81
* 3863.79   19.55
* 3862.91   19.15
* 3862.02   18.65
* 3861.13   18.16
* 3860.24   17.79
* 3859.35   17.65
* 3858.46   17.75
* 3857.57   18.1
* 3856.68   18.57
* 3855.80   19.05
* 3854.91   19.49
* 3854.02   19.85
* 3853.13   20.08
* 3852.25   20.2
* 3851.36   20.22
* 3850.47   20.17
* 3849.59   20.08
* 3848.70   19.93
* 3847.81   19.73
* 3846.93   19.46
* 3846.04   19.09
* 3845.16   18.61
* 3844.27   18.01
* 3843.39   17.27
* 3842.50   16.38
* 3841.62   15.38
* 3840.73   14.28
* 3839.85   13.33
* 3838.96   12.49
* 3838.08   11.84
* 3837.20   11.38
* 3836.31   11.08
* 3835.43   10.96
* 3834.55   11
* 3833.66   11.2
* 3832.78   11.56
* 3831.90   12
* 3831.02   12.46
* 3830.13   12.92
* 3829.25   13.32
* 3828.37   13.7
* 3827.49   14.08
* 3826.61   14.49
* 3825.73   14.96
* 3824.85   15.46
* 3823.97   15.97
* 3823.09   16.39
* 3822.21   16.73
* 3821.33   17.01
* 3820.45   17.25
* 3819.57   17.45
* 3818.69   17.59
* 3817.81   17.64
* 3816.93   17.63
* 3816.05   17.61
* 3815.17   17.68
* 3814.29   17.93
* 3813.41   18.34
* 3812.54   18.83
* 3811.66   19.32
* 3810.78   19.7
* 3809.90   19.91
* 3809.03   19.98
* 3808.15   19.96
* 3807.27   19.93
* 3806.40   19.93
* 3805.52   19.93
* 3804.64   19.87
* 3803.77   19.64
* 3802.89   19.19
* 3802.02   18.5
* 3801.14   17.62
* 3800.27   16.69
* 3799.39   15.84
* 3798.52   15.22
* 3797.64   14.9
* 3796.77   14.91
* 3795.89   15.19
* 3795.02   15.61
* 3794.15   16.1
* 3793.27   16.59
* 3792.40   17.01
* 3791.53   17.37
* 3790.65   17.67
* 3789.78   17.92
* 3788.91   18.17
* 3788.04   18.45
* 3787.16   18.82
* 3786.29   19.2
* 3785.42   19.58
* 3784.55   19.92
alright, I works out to -3.5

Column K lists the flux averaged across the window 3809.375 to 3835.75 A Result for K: 15.7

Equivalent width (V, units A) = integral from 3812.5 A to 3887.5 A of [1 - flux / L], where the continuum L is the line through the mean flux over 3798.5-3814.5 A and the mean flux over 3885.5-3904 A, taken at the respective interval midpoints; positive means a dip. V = 3.9 A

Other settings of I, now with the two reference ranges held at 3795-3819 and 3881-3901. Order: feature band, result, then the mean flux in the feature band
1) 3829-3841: 3.83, 12.1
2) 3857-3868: -0.89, 18.8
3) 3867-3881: -0.92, 18.4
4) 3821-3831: 1.67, 14.9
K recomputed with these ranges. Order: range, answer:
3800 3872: 17.3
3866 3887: 18.2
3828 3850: 14.7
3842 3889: 18.4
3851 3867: 19.1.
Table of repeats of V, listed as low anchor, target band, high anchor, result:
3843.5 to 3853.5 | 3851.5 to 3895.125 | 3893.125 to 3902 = 2.26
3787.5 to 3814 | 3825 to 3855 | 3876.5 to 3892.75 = 3.15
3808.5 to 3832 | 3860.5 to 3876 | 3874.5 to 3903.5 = -1.42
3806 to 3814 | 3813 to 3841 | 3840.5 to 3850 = 6.33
